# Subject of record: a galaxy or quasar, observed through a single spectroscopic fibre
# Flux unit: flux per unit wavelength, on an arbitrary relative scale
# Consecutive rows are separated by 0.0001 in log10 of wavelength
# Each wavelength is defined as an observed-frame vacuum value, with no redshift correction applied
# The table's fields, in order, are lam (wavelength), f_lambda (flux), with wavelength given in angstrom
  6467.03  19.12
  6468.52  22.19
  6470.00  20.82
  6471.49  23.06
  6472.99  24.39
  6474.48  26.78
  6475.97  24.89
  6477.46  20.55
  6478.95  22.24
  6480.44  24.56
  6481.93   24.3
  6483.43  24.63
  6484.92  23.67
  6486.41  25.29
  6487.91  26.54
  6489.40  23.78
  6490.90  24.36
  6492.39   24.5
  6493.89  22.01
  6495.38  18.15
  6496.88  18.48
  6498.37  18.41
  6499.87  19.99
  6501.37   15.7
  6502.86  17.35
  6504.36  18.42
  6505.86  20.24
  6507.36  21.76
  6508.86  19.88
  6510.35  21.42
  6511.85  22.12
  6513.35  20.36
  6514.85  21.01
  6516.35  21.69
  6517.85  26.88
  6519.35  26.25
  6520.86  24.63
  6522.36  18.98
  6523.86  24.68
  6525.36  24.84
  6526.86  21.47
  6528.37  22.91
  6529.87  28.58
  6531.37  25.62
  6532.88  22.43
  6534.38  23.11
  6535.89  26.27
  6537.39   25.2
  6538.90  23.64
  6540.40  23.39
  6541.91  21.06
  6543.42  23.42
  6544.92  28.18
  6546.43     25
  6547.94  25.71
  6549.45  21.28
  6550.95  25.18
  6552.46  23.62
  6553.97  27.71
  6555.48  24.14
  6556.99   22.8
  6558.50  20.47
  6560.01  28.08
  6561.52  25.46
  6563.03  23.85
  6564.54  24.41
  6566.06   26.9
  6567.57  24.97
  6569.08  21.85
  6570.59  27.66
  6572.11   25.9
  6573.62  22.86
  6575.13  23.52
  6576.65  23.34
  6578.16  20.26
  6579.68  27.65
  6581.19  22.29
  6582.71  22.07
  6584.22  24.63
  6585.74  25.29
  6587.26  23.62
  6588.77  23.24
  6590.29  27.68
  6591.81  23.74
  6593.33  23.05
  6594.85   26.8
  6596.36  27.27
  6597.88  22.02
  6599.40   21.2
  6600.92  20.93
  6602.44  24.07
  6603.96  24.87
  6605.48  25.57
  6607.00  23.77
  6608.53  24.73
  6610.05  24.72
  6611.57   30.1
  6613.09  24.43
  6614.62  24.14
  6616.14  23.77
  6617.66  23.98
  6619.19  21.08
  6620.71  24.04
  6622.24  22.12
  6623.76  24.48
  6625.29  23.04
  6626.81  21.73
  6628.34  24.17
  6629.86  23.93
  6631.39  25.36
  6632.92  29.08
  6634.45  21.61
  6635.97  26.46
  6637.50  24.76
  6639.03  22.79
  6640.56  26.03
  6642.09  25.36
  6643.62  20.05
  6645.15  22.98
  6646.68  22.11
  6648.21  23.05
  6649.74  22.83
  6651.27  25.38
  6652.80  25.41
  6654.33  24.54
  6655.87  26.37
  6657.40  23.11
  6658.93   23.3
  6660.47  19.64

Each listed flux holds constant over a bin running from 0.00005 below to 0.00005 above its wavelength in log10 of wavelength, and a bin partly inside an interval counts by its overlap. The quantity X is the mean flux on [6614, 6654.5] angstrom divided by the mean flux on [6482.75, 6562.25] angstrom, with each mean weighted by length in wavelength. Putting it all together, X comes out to 1.0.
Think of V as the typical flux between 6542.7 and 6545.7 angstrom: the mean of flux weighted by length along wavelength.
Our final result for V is 25.9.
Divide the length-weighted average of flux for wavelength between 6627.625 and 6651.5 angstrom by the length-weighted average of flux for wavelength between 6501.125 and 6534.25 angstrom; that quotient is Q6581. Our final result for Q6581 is 1.08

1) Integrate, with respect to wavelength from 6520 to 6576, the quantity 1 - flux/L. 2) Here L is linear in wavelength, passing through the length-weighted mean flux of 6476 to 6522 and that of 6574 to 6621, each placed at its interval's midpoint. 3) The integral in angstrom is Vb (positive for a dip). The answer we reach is -3.1 angstrom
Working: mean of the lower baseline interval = 22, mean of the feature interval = 24.3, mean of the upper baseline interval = 24.1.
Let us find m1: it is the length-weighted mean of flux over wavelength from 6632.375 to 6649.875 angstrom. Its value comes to 23.9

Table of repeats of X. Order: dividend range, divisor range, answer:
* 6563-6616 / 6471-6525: 1.09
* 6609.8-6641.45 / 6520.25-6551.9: 1.01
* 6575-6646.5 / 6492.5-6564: 1.05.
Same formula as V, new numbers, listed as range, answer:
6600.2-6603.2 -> 22.5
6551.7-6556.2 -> 25.1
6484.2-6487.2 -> 24.5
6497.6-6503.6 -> 17.9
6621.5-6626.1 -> 23.2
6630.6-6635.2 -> 25.3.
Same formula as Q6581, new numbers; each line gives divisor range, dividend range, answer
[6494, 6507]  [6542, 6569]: 1.32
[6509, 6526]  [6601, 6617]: 1.09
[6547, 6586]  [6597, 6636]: 0.99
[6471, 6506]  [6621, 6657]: 1.08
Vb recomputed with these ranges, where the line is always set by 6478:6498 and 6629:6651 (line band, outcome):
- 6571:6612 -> -0.8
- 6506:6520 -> 0.6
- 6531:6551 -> -0.6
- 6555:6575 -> -0.8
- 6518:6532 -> -0.6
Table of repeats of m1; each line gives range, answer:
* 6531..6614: 24.4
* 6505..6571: 23.8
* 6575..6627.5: 24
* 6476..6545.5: 22.7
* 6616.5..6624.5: 23.2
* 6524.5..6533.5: 24.3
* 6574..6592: 23.9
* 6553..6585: 24.3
